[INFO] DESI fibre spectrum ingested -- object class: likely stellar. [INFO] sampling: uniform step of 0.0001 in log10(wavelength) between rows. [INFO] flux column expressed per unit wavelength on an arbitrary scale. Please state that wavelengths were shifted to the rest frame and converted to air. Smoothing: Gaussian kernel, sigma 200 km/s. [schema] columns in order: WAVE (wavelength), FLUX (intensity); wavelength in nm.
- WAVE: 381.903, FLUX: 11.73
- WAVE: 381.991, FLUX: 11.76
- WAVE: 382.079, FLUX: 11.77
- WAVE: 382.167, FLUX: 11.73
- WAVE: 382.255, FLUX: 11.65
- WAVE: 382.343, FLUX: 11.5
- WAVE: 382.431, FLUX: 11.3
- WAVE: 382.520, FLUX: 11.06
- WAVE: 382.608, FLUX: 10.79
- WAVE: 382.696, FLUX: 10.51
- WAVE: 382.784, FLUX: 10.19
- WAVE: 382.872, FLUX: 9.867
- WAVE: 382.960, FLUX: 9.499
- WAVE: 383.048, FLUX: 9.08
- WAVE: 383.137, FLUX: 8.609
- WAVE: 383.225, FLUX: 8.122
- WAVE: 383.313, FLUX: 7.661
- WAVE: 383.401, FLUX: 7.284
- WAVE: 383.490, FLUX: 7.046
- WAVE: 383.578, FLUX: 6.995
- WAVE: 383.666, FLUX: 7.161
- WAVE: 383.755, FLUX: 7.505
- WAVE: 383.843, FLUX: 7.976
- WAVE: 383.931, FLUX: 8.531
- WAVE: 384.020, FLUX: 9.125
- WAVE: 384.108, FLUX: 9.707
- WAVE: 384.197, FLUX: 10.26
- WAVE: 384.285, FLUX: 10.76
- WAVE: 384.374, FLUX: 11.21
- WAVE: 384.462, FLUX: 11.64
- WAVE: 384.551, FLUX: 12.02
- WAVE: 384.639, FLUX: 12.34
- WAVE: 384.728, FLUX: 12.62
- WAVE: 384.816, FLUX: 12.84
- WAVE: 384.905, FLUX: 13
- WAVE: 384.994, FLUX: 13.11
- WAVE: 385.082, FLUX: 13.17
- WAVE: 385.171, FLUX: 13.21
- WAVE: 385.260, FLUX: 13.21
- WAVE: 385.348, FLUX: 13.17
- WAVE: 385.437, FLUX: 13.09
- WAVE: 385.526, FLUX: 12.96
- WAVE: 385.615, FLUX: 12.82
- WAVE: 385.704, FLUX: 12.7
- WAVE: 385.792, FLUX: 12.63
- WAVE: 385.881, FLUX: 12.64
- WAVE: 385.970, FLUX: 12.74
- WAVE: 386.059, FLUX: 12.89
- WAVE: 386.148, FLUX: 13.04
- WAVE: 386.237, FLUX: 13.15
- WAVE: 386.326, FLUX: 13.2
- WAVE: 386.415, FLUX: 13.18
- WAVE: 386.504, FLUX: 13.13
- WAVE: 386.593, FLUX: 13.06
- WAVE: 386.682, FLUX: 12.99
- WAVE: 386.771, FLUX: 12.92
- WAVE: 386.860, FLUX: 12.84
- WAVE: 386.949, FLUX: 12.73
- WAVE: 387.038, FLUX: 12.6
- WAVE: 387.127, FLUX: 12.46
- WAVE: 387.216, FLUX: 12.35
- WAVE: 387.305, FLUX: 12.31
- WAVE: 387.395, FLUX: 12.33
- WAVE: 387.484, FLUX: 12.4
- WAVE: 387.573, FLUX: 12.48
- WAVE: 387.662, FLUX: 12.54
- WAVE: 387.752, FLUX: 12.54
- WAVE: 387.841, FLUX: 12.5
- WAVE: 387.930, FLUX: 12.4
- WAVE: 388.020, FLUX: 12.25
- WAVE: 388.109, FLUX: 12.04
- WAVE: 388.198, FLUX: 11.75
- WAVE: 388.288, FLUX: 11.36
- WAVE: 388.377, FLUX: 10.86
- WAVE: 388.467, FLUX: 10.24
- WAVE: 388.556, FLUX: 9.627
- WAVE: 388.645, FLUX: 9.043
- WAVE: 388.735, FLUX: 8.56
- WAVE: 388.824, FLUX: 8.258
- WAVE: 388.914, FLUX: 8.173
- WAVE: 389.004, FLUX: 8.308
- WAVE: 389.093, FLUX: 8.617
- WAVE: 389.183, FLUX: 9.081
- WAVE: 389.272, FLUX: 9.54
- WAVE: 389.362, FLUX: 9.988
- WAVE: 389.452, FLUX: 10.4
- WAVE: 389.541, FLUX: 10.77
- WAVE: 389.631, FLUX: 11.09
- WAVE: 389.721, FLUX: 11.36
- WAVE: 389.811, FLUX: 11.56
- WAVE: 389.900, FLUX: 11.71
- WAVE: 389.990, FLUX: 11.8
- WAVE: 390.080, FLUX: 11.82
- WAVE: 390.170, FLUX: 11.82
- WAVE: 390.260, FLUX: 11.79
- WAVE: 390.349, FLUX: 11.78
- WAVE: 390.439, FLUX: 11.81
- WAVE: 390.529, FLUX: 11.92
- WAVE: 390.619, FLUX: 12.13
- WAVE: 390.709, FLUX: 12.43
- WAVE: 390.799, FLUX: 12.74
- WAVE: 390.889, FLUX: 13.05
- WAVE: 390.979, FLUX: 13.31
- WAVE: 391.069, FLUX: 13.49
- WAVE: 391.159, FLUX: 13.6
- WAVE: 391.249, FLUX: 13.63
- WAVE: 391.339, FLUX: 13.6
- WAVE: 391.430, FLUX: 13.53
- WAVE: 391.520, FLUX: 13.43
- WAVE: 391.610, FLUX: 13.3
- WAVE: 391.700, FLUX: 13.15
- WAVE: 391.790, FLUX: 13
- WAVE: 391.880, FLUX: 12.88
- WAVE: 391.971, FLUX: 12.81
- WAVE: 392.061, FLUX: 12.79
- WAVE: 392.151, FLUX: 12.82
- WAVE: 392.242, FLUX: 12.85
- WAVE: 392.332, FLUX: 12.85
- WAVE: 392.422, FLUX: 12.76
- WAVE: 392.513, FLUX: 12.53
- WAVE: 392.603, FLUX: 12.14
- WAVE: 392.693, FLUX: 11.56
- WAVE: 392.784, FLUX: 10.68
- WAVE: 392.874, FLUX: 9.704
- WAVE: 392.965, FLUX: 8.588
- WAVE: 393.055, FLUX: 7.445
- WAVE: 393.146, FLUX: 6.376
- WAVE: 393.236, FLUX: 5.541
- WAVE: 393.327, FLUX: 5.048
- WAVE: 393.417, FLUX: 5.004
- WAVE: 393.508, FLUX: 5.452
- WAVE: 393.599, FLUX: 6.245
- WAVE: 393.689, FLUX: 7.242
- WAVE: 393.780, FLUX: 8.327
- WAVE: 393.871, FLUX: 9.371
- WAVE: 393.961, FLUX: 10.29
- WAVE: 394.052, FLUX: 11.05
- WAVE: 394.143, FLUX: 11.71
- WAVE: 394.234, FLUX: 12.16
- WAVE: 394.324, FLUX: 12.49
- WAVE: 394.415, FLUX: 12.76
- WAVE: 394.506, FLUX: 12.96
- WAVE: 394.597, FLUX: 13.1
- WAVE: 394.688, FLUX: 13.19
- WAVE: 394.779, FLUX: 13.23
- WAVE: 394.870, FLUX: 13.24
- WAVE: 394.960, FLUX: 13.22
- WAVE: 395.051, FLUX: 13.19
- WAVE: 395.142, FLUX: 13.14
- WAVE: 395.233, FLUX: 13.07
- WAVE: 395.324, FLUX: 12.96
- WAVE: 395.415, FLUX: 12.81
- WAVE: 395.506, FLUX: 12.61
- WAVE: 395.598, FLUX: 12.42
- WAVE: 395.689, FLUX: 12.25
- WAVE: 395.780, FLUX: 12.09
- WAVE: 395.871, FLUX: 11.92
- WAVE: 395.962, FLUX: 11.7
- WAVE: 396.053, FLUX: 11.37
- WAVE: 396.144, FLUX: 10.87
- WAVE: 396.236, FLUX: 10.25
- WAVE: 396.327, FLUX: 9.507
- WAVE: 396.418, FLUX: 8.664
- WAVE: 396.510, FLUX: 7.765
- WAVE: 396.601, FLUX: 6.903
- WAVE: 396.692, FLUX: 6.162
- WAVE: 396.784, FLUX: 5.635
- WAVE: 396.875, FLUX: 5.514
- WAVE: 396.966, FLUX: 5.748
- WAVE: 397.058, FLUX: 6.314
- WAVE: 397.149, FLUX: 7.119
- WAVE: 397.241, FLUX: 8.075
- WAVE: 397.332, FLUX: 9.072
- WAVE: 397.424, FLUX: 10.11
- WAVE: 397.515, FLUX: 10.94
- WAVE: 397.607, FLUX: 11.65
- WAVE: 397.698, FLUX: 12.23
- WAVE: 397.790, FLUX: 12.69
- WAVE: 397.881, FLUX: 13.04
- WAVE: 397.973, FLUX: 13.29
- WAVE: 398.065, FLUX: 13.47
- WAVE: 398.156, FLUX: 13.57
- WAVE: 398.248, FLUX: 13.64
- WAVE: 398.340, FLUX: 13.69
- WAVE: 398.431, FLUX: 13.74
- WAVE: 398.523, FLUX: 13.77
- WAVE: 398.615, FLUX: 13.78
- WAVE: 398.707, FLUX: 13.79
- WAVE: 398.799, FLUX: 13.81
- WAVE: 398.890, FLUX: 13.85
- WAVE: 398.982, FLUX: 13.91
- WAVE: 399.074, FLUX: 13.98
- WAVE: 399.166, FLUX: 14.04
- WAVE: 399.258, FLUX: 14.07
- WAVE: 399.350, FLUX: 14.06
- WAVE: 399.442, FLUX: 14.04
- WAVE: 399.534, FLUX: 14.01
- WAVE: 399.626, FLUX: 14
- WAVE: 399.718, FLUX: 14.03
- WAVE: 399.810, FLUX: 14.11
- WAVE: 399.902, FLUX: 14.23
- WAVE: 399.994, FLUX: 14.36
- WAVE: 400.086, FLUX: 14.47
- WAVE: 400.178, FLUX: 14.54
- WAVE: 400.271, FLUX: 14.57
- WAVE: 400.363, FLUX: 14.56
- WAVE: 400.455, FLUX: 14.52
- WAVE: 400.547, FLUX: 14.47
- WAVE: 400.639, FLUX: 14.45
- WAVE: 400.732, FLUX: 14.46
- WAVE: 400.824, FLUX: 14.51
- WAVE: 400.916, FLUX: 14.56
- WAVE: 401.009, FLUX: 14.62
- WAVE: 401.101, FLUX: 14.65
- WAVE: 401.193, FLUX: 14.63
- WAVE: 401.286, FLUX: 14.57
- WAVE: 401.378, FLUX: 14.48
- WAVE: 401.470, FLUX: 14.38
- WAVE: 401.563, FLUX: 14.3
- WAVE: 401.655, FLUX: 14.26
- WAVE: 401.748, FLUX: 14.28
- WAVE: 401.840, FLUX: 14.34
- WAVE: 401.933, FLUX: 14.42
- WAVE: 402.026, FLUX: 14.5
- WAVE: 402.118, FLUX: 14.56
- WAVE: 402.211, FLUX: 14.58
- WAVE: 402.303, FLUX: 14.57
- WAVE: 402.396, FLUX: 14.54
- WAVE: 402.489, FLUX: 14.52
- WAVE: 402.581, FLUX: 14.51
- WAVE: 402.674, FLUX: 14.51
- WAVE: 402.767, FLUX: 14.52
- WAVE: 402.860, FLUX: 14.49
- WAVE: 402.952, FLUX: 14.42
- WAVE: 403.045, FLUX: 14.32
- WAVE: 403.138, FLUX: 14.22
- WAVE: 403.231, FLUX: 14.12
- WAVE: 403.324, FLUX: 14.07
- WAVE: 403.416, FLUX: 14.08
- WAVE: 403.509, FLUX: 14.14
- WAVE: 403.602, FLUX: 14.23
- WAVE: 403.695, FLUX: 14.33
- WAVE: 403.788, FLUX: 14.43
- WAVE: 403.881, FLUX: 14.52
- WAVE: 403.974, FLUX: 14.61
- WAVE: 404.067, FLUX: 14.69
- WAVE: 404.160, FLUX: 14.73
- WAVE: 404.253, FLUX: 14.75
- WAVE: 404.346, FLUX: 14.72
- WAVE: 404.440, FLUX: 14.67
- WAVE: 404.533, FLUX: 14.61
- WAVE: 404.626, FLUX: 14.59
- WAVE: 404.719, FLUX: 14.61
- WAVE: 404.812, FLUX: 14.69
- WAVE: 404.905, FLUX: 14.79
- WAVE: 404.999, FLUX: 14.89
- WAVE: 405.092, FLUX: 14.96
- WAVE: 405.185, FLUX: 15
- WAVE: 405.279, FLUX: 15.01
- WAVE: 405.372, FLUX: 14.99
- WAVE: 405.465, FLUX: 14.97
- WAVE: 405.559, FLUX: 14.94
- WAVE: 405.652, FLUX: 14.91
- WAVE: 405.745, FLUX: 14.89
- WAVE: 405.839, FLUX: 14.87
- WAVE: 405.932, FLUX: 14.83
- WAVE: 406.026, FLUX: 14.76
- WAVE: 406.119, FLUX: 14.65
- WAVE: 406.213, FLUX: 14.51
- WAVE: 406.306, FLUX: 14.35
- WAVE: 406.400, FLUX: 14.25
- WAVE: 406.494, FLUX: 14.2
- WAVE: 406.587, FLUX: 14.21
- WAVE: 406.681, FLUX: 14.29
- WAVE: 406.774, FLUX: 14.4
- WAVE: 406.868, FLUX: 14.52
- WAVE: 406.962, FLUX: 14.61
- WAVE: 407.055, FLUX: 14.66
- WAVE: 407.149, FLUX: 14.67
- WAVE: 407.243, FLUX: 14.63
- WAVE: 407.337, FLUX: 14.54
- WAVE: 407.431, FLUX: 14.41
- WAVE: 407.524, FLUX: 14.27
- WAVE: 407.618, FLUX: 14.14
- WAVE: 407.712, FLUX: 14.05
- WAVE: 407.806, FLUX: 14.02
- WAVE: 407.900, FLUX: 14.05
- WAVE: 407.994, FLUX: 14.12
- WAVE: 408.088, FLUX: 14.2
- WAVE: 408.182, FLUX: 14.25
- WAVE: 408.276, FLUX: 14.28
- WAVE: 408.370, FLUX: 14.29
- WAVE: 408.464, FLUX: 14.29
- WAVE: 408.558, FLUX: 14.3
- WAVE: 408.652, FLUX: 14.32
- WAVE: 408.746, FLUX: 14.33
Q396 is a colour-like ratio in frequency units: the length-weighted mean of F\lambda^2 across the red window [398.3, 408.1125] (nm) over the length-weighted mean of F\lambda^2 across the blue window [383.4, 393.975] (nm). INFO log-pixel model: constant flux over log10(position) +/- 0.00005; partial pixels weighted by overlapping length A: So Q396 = 1.4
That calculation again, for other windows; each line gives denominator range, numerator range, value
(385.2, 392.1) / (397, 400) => 1.11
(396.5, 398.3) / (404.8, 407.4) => 1.58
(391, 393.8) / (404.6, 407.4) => 1.46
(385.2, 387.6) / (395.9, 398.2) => 0.80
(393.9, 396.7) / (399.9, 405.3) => 1.29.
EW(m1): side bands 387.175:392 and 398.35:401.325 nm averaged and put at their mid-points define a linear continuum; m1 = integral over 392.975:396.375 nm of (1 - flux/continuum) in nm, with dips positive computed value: 0.60 nm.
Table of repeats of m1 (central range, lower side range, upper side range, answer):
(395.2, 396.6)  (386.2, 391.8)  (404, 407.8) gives 0.19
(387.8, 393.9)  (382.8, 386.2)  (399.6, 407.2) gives 0.61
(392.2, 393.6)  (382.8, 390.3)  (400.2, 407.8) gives 0.37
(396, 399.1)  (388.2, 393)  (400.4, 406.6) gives 0.56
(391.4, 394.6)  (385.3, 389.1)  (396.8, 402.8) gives 0.49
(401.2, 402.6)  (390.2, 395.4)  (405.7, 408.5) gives -0.12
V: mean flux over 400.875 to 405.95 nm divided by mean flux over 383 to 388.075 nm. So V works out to 1.26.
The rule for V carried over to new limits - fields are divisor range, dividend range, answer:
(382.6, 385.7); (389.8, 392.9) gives 1.19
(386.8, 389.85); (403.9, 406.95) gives 1.33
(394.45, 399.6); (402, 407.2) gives 1.24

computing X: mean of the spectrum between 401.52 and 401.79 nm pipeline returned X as 14.3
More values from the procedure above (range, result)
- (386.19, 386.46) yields 13.2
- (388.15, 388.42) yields 11.3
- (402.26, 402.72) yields 14.5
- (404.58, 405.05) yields 14.7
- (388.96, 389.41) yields 9.12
